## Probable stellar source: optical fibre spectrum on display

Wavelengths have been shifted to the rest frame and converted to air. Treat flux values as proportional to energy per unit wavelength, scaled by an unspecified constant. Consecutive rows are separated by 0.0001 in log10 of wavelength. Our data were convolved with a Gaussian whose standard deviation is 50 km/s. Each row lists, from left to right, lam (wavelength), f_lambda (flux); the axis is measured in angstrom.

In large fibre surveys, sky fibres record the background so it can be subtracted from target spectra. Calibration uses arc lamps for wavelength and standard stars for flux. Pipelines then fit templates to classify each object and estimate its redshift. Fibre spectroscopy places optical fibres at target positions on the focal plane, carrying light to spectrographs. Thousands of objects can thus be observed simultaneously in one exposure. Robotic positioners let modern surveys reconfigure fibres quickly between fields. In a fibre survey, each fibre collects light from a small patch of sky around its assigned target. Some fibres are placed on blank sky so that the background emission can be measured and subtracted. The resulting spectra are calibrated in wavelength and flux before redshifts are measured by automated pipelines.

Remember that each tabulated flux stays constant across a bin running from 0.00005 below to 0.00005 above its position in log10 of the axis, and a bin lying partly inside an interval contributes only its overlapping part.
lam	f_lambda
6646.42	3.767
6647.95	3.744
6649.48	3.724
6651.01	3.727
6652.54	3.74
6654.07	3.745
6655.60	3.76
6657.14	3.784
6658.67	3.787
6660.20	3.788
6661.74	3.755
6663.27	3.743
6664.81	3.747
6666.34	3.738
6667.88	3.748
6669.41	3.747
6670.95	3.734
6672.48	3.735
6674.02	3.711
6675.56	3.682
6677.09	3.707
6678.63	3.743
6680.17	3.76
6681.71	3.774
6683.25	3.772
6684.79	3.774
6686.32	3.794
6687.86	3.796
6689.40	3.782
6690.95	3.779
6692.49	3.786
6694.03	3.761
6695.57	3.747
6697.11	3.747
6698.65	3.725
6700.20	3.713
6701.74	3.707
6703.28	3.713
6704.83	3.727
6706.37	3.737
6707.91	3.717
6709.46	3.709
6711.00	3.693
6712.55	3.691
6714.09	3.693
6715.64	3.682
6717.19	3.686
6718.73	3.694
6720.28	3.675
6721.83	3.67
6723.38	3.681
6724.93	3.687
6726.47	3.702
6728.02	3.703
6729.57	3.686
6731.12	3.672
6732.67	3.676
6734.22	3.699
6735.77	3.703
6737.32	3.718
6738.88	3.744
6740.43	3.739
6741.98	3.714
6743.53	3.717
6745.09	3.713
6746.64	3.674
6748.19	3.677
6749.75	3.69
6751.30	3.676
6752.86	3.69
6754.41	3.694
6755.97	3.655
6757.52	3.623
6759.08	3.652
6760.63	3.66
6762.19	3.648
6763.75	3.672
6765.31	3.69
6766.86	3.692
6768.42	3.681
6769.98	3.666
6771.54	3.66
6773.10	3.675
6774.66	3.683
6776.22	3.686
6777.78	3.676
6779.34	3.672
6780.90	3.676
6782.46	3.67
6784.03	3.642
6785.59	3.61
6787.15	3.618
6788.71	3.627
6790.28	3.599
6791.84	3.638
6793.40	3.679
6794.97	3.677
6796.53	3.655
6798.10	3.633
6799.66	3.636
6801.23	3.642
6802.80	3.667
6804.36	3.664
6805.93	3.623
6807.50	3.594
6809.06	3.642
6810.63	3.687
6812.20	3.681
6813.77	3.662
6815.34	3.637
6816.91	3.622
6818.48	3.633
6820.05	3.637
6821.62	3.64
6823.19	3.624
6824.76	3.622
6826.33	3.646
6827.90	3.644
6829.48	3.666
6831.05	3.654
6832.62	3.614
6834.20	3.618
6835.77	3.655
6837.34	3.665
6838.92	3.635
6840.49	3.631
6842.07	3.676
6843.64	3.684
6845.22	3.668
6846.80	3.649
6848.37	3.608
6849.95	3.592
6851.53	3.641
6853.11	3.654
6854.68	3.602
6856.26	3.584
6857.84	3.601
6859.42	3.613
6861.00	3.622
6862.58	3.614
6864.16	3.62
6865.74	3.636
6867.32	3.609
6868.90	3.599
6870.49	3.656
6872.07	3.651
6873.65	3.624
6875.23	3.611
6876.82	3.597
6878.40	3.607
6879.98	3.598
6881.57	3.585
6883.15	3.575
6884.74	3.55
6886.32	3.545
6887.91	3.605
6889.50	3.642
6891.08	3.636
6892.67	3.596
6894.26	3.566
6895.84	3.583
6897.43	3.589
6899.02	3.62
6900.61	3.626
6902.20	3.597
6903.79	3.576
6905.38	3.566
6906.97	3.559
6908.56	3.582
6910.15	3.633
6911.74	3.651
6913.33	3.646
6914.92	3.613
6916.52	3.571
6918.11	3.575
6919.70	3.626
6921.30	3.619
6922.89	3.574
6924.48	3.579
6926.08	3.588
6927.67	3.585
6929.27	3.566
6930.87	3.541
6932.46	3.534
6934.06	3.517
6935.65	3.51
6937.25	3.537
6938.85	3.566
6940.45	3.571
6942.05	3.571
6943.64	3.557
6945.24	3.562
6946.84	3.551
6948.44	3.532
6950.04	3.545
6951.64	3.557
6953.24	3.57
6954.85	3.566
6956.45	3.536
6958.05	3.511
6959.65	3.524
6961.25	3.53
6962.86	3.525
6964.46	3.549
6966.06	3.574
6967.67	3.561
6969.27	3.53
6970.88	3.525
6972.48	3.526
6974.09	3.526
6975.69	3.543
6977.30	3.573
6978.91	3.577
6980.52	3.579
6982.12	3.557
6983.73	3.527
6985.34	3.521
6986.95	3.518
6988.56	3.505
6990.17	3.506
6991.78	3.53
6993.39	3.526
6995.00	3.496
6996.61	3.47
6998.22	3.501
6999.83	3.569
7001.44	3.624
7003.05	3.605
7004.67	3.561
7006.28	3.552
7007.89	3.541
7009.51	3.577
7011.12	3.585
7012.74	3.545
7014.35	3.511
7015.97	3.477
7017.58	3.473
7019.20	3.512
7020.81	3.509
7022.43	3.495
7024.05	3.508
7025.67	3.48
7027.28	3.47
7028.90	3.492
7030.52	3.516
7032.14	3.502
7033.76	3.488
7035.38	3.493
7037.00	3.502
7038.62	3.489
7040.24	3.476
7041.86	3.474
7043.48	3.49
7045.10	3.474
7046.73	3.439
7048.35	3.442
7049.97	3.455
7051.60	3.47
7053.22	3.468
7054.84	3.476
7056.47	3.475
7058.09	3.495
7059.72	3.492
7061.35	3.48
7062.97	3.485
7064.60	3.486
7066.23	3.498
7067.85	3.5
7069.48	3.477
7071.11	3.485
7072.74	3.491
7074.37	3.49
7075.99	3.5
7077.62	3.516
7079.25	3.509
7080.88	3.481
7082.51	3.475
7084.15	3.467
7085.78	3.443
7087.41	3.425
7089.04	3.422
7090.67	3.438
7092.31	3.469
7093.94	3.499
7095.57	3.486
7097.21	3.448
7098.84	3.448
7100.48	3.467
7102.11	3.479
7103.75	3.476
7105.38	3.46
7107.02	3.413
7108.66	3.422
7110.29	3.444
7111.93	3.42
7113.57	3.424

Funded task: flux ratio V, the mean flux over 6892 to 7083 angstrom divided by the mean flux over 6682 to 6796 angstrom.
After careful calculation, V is 1.0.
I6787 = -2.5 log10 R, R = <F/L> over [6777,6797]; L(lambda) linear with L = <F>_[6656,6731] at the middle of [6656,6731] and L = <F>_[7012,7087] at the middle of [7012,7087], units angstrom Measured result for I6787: 0.01 mag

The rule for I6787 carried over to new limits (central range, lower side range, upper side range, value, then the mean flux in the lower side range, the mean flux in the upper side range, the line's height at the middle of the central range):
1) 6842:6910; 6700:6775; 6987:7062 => 0.00 mag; 3.69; 3.5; 3.6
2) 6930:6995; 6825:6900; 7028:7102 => 0.00 mag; 3.62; 3.48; 3.55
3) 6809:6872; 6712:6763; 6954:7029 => 0.00 mag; 3.69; 3.53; 3.62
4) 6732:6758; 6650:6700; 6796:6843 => 0.00 mag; 3.75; 3.64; 3.7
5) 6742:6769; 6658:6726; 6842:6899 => 0.00 mag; 3.73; 3.61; 3.69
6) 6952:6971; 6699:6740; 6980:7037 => 0.00 mag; 3.7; 3.52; 3.55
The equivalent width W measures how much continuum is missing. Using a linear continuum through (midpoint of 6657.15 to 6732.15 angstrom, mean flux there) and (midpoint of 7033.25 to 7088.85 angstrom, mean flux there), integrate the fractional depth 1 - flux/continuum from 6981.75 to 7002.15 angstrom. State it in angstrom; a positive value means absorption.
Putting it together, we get 0.00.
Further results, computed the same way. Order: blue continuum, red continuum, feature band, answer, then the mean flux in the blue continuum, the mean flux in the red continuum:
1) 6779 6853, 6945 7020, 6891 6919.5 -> -0.09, 3.64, 3.54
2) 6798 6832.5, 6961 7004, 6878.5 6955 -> 0.01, 3.64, 3.54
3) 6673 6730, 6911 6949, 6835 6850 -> -0.07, 3.72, 3.57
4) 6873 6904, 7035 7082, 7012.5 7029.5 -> 0.06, 3.6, 3.48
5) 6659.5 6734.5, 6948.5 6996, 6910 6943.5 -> -0.09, 3.73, 3.54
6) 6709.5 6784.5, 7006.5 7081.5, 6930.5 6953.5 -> 0.07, 3.68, 3.49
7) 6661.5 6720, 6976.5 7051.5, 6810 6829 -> 0.01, 3.74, 3.51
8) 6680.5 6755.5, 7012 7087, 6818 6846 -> -0.06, 3.72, 3.49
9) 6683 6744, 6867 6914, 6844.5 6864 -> 0.03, 3.72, 3.6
